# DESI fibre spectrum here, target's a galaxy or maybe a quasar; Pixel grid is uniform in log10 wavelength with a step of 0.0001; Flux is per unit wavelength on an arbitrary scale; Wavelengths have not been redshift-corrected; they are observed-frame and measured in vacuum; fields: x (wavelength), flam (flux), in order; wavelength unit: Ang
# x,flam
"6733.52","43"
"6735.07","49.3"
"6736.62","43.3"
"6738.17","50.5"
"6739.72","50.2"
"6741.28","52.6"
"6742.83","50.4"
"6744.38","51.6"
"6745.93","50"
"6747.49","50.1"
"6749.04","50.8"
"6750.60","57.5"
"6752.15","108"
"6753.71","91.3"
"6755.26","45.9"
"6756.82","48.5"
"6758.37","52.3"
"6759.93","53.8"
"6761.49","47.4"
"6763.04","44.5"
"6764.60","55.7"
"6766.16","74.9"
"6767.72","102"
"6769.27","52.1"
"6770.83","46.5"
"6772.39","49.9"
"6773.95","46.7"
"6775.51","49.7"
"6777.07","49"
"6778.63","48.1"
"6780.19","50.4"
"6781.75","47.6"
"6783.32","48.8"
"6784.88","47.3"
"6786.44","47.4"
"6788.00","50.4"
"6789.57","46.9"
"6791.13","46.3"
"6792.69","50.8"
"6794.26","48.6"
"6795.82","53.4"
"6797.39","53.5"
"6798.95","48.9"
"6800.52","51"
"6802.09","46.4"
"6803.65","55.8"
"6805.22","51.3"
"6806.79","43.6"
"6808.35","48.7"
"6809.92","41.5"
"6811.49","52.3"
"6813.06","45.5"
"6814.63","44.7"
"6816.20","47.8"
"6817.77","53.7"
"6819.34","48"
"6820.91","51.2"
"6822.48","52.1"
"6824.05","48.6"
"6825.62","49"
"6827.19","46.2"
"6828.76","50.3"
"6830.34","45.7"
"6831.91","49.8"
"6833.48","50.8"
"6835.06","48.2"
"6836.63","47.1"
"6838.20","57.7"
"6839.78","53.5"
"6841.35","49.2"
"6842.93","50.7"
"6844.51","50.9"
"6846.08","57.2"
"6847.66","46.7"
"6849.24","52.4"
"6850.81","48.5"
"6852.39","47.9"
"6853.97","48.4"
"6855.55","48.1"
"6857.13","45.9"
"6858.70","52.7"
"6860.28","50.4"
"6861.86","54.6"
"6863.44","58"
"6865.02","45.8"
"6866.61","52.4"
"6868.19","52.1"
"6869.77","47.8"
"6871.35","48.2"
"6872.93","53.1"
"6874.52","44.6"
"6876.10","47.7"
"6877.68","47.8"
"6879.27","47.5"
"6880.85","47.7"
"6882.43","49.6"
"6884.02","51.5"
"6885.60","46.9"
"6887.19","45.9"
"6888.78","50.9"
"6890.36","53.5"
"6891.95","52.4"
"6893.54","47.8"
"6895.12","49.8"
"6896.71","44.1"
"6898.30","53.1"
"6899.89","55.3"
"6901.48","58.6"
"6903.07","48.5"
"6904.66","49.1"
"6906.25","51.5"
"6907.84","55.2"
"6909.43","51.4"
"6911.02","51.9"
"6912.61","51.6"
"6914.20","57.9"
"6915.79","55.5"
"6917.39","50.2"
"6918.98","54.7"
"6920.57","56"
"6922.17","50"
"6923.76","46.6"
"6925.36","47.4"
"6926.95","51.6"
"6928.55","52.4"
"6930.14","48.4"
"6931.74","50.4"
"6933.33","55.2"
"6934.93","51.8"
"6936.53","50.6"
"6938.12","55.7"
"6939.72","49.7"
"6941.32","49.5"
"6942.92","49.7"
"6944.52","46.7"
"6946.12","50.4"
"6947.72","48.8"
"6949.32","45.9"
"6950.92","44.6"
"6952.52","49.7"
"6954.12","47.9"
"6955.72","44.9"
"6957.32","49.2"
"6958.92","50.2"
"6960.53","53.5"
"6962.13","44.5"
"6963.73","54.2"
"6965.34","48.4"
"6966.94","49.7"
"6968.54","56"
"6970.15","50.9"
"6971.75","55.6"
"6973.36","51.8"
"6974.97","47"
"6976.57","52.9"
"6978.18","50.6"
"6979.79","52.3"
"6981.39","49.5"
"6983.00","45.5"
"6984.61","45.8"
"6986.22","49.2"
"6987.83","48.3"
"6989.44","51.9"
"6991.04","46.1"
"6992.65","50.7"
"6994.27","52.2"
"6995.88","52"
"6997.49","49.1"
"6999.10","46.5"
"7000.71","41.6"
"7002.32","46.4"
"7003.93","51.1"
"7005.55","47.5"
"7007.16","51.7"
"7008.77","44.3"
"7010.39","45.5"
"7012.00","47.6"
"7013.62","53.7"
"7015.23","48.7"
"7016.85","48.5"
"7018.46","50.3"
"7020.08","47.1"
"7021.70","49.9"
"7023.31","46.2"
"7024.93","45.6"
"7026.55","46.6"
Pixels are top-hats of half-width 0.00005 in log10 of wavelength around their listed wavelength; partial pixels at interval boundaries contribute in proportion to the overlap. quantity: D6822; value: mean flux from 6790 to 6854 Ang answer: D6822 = 49.6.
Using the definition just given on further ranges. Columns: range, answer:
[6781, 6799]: 49.2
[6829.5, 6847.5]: 50.8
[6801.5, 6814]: 48.1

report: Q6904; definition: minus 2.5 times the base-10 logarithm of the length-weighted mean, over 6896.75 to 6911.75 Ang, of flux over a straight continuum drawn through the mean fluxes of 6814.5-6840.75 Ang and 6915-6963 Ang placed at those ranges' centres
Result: -0.05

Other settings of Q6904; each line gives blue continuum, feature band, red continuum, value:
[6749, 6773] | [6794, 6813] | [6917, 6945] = 0.19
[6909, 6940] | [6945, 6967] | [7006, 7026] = 0.04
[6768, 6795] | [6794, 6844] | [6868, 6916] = 0.01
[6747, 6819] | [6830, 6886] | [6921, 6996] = 0.04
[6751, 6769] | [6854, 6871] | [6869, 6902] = 0.04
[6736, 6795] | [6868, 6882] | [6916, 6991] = 0.07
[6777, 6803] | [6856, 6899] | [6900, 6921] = 0.05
